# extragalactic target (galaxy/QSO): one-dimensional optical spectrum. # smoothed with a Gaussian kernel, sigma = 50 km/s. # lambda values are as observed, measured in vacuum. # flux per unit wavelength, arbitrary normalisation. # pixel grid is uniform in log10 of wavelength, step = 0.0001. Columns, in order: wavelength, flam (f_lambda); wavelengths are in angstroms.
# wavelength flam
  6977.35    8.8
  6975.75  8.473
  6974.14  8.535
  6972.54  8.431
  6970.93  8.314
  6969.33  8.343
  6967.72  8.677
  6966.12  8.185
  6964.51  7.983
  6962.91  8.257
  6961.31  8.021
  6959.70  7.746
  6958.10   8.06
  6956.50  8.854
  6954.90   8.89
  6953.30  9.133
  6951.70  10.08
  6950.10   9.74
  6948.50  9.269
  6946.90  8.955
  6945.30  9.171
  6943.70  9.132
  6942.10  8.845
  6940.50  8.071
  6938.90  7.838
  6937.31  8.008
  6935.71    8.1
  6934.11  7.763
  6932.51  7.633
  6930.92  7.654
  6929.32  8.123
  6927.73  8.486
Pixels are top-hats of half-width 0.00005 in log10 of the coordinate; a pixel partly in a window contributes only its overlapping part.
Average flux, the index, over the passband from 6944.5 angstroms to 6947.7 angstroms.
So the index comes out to 9.06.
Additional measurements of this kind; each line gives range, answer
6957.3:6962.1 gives 7.94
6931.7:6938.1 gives 7.87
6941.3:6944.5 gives 8.98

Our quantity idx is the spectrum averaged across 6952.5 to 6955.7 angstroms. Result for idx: 9.02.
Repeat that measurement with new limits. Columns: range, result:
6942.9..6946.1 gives 9.15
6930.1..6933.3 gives 7.65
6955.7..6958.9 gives 8.47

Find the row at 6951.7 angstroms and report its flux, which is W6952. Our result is 10.08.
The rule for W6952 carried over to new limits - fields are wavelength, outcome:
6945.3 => 9.171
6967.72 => 8.677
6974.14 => 8.535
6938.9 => 7.838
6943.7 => 9.132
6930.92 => 7.654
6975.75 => 8.473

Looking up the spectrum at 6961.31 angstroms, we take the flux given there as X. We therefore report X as 8.021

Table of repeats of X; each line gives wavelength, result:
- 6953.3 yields 9.133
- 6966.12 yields 8.185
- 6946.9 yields 8.955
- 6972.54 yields 8.431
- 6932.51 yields 7.633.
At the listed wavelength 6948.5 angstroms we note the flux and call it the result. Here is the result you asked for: 9.269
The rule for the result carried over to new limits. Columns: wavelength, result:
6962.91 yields 8.257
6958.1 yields 8.06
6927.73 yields 8.486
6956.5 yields 8.854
